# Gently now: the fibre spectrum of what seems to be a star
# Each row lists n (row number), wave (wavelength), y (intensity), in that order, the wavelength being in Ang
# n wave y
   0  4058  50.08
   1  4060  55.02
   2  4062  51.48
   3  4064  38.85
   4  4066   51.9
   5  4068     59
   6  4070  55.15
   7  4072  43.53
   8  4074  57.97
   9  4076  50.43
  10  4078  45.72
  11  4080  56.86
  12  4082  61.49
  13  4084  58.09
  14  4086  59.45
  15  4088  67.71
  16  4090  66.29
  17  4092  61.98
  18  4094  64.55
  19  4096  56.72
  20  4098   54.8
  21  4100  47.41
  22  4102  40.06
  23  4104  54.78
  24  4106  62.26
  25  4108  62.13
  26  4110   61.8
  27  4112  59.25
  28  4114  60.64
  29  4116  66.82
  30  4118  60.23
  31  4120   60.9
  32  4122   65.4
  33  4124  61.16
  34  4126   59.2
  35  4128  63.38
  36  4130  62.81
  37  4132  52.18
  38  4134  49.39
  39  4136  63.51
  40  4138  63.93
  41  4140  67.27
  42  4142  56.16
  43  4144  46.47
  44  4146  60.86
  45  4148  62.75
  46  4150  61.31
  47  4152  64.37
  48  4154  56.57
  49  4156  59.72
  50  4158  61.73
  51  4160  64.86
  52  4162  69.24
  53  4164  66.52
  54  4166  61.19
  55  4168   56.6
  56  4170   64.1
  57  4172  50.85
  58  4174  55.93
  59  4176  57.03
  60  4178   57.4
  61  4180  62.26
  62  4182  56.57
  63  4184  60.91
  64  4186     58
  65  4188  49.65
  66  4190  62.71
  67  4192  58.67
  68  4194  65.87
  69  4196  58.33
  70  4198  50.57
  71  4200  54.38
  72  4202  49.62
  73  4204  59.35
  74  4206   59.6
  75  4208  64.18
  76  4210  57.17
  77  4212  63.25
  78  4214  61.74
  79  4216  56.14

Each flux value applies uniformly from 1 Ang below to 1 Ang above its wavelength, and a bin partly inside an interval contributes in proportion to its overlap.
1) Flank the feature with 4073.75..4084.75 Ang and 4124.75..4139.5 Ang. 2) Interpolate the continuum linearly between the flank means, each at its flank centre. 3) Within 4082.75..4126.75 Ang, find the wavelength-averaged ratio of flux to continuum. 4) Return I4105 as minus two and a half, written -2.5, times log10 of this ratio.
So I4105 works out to -0.05 mag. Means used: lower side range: 54.8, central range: 59.6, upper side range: 59.5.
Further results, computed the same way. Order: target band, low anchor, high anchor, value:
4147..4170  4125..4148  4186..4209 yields -0.07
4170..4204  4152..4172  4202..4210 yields 0.06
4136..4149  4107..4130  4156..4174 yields 0.03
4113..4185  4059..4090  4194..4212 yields -0.07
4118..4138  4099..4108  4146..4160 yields -0.06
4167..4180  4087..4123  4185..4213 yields 0.02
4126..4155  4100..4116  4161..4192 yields -0.02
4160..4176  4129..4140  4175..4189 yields -0.05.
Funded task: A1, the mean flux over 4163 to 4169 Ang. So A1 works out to 61.4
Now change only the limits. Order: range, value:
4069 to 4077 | 51.8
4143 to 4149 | 56.7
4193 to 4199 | 58.3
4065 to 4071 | 55.4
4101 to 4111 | 56.2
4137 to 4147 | 58.9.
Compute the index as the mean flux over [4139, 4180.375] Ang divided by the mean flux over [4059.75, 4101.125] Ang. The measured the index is 1.1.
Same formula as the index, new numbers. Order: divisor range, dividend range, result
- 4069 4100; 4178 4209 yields 1.02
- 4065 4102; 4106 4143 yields 1.08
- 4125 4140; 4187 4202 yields 0.95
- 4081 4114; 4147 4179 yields 1.03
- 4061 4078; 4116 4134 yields 1.19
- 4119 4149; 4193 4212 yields 0.97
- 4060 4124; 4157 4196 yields 1.05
